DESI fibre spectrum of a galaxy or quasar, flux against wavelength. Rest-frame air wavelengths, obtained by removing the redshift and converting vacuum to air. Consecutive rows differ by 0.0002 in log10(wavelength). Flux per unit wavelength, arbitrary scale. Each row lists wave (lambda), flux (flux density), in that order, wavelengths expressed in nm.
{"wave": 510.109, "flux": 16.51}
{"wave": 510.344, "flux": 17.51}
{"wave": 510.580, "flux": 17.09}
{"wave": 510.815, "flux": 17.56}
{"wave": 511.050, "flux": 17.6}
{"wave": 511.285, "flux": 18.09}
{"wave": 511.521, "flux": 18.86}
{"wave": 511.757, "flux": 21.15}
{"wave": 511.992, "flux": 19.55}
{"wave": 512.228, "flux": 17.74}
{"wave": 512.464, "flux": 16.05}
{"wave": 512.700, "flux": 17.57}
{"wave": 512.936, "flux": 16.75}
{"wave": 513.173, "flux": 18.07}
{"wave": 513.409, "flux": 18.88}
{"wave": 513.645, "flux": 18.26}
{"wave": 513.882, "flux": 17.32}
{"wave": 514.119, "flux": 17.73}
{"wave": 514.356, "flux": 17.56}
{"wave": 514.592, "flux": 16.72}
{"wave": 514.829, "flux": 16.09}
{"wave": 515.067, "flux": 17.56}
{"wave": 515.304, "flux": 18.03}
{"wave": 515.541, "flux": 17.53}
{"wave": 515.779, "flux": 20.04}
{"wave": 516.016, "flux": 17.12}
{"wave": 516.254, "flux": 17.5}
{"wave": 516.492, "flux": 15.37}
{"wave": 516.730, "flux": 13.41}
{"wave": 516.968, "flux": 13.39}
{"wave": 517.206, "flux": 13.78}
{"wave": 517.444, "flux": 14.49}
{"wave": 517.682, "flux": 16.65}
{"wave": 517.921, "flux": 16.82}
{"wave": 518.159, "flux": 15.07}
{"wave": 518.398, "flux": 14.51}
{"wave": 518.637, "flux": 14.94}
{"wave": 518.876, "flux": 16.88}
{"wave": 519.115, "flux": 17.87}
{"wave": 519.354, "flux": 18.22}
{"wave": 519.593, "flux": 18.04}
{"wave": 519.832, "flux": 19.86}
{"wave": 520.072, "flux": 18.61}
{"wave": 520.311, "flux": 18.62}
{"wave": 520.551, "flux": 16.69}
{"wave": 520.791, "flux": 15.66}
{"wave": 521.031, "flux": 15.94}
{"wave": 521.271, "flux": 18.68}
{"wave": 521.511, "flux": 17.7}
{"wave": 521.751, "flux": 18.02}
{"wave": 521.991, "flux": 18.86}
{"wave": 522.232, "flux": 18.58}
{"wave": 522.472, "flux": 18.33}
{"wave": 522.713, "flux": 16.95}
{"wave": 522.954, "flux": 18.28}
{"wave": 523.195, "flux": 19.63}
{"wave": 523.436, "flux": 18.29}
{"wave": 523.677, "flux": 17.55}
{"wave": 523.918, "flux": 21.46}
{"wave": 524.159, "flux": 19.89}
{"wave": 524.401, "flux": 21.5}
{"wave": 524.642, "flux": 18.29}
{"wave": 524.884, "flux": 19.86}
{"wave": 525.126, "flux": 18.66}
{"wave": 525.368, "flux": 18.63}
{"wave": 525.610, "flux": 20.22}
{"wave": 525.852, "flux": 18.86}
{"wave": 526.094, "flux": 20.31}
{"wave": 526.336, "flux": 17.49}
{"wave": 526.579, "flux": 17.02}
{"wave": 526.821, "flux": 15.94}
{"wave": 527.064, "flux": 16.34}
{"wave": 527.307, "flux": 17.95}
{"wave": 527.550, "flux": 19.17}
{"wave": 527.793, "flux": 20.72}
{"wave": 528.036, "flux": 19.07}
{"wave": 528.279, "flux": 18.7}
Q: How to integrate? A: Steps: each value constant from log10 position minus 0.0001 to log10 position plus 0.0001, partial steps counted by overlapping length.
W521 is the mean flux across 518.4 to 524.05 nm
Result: 17.9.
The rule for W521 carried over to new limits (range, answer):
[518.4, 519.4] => 16.6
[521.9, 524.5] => 19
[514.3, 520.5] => 16.7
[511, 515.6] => 17.9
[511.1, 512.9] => 18.3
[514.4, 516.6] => 17.3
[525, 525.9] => 19.1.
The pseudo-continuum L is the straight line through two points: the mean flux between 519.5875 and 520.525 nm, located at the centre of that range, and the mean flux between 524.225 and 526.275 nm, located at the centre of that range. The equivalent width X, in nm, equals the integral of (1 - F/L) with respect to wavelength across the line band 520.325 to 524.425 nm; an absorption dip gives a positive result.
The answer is 0.16 nm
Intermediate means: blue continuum 18.7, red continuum 19.5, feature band 18.3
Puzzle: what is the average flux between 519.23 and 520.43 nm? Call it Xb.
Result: 18.7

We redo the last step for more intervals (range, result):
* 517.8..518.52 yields 15.5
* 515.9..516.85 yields 15.8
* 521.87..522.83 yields 18.2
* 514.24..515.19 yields 17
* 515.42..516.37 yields 18.1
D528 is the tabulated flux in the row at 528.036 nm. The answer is 19.07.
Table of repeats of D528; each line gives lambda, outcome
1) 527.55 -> 19.17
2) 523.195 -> 19.63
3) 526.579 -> 17.02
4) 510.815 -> 17.56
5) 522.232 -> 18.58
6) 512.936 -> 16.75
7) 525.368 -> 18.63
